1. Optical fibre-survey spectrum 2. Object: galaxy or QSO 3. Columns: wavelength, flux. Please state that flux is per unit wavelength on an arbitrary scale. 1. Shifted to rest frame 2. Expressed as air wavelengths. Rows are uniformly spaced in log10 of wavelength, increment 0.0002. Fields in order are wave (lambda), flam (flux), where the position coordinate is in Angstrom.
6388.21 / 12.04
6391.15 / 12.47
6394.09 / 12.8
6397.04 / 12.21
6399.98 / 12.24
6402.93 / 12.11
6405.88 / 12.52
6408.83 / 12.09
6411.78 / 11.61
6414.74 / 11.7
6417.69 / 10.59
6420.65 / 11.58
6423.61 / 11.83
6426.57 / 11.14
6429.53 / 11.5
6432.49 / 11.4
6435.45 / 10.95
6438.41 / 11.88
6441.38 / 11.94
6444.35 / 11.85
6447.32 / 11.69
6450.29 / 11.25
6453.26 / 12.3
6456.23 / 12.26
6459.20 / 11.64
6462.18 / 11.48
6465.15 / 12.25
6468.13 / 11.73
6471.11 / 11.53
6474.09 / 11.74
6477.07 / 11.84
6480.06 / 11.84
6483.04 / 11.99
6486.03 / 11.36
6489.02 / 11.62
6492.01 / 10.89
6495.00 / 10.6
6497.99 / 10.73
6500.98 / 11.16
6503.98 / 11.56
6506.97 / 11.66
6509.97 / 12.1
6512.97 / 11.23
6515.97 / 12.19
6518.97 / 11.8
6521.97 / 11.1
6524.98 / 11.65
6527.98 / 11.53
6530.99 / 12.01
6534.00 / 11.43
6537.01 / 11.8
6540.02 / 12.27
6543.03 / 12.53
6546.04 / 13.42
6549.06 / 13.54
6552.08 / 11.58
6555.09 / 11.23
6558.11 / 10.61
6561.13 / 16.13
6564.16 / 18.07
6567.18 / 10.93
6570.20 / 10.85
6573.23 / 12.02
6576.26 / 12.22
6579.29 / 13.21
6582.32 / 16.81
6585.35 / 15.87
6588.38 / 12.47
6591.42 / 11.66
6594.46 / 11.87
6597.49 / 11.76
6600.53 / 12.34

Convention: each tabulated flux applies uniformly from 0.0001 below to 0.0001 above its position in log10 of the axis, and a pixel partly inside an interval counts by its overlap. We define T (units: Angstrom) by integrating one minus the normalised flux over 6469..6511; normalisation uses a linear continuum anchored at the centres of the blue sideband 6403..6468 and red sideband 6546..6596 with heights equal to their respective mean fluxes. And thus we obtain 2.68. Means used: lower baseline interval 11.7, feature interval 11.5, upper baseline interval 13.1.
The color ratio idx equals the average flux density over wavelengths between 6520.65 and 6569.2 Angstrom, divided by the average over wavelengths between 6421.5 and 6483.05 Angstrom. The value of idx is 1.07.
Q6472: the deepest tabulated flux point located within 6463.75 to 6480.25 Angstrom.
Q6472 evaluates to 11.53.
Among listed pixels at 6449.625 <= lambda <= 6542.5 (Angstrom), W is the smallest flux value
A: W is 10.6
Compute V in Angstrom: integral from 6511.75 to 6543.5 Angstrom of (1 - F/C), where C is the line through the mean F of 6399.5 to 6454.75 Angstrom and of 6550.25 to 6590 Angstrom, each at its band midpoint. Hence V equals 2.5 Angstrom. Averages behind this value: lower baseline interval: 11.7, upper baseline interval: 13.2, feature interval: 11.8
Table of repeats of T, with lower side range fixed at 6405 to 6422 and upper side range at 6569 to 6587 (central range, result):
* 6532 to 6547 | 1.0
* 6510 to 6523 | 1.2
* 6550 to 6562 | 0.9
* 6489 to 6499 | 1.4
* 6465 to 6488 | 1.1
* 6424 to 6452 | 0.9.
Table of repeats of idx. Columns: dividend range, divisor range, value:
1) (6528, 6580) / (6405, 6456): 1.08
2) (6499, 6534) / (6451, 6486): 0.98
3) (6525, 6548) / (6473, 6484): 1.02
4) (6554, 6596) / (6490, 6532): 1.15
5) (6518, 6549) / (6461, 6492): 1.03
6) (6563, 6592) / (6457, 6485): 1.14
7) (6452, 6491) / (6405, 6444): 1.02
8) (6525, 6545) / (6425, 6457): 1.03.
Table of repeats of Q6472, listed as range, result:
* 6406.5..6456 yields 10.59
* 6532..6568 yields 10.61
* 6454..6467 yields 11.48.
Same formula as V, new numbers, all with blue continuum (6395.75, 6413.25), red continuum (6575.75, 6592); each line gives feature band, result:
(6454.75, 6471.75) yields 1.2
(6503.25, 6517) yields 1.5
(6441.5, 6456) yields 0.9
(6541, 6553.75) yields 0.8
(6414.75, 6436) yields 1.7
